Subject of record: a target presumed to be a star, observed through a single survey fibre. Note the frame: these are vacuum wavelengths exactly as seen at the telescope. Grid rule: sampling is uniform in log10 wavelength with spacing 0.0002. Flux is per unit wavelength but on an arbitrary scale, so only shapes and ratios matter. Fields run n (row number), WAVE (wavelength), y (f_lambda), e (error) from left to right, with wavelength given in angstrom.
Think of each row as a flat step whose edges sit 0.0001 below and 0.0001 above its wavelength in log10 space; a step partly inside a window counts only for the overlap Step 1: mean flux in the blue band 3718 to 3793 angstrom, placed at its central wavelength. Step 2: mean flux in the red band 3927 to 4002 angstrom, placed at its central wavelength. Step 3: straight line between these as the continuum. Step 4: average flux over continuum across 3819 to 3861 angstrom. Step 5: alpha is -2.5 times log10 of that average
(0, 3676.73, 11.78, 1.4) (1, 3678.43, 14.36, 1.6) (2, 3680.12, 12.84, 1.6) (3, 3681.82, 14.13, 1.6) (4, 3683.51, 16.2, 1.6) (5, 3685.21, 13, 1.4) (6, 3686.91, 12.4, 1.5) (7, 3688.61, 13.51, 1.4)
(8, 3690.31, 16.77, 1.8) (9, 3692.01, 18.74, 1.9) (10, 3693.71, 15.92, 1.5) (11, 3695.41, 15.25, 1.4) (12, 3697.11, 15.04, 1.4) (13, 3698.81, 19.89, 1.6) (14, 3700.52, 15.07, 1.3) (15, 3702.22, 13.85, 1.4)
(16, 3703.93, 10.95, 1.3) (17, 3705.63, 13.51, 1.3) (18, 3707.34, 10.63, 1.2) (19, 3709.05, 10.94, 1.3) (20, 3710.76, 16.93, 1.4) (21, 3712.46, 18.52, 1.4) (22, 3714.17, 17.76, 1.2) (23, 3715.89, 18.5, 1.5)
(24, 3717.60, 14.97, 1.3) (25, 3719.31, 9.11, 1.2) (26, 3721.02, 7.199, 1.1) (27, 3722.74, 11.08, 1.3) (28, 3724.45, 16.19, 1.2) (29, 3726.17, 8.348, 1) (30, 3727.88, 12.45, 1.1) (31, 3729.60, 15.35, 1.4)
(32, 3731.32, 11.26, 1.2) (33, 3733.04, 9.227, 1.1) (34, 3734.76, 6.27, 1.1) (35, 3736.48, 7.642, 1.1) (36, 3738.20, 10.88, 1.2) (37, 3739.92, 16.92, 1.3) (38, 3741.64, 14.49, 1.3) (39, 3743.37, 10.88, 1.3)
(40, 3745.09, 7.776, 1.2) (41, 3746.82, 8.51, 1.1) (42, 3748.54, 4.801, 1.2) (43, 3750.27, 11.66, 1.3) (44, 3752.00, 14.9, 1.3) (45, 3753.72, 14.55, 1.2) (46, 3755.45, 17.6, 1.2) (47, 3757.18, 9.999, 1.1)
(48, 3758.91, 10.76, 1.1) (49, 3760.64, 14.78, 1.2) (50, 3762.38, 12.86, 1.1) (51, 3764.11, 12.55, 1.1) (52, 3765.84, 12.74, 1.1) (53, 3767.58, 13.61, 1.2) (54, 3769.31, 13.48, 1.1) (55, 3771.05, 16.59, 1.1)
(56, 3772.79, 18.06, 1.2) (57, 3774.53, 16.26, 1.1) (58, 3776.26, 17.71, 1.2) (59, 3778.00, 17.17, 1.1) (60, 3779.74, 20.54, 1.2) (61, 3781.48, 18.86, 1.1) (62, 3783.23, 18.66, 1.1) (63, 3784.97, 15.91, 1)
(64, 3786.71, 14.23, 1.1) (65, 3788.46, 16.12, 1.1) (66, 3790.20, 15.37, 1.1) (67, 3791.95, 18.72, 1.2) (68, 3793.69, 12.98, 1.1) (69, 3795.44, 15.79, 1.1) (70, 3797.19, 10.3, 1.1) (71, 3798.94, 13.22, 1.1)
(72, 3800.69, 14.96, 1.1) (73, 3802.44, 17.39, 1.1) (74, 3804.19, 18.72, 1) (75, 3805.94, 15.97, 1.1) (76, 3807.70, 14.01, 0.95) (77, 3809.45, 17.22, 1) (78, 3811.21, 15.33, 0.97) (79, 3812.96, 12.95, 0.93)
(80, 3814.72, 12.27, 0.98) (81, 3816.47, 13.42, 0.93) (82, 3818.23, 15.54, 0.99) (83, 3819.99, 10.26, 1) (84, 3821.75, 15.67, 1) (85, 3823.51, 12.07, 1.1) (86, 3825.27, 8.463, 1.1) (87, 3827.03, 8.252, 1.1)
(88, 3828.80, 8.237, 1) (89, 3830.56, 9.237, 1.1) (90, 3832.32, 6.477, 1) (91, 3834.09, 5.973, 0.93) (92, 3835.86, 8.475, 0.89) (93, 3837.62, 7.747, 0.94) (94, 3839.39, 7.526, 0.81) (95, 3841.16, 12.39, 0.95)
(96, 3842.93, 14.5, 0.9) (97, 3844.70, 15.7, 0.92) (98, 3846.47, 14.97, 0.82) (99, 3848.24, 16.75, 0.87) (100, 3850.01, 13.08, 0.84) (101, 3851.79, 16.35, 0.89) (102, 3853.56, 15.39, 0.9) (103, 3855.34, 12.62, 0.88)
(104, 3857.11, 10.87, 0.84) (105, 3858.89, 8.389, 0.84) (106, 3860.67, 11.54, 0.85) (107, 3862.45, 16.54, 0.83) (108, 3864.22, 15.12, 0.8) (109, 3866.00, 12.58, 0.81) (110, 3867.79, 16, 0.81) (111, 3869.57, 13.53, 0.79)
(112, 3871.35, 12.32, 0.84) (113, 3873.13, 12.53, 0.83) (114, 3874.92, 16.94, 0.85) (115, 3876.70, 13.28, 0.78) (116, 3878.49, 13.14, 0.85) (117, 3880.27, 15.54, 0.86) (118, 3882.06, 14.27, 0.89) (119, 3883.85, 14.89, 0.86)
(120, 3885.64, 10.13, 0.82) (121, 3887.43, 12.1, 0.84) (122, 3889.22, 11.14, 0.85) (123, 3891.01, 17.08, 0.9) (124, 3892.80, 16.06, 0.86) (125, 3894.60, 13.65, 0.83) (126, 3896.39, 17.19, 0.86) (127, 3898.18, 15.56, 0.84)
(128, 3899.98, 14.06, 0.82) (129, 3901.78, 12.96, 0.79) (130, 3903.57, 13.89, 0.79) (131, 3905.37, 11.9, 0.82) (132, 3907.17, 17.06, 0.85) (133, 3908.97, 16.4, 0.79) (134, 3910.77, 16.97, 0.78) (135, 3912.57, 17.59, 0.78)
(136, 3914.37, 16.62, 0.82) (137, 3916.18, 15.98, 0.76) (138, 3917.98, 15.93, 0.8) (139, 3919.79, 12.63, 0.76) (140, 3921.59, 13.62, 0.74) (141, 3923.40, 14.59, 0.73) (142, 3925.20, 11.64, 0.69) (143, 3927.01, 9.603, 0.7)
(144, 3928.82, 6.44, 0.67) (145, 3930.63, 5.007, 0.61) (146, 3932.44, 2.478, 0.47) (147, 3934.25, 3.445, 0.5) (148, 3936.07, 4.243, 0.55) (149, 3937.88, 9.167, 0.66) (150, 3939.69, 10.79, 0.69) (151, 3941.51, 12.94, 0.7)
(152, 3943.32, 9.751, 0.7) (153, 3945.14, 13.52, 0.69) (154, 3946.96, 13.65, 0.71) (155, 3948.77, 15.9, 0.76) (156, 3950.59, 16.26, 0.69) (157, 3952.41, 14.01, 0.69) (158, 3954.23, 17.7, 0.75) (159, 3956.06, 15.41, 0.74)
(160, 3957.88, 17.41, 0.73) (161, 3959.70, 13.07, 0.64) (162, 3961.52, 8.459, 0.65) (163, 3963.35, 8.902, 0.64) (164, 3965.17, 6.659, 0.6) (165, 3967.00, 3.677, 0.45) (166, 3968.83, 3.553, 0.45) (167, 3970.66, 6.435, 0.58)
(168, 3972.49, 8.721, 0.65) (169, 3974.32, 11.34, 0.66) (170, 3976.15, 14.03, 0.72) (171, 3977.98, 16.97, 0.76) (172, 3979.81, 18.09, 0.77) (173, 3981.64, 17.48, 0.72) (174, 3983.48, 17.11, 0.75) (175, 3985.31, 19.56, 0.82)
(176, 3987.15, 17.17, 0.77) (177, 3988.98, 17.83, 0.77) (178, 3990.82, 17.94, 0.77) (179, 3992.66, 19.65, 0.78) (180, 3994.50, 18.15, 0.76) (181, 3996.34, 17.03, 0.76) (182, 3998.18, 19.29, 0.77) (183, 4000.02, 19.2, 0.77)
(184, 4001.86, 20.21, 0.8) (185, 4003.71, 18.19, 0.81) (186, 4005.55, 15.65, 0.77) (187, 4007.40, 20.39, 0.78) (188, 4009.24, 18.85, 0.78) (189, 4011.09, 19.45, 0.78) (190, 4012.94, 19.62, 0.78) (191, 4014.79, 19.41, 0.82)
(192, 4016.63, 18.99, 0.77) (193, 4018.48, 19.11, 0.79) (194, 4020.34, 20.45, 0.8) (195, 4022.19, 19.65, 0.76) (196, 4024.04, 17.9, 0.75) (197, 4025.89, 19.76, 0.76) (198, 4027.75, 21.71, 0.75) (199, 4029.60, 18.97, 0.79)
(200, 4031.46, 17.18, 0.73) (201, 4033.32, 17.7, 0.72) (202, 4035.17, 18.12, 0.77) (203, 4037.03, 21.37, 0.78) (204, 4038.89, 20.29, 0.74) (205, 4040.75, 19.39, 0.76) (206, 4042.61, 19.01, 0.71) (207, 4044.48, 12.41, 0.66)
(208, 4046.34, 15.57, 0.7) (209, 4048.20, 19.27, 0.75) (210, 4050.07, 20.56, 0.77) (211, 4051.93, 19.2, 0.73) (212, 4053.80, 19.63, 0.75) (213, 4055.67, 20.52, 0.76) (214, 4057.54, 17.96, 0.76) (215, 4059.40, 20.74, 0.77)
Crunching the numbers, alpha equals 0.16 mag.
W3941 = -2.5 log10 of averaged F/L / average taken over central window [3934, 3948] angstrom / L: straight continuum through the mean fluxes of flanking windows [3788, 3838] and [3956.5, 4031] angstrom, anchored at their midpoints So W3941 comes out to 0.45 mag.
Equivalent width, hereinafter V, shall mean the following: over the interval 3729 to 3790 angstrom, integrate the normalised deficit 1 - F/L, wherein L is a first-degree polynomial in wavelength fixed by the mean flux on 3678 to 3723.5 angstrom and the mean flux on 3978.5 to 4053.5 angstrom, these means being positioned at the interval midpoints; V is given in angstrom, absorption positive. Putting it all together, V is 6.6 angstrom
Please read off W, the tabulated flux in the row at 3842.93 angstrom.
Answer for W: 14.5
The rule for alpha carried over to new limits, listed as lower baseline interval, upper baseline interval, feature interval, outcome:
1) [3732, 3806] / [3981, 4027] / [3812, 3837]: 0.39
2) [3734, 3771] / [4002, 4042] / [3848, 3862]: 0.13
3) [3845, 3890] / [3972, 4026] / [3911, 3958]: 0.29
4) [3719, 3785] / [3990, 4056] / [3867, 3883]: 0.11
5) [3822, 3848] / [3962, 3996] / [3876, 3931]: -0.17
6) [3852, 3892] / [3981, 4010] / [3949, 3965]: 0.23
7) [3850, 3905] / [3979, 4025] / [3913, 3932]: 0.27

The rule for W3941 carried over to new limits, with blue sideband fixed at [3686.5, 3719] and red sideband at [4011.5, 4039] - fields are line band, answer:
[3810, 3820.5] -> 0.223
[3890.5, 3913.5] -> 0.154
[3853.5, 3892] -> 0.279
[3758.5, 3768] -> 0.226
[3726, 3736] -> 0.422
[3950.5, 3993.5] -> 0.344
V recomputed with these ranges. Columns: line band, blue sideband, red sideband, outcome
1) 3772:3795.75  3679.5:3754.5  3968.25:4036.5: -4.8 angstrom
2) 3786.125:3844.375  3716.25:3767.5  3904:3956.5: -3.7 angstrom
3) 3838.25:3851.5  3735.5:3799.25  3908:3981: -0.6 angstrom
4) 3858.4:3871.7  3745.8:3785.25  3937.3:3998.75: 0.6 angstrom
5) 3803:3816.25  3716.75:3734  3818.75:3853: -4.5 angstrom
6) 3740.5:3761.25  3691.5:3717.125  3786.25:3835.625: 3.8 angstrom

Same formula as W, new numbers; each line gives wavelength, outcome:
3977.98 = 16.97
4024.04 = 17.9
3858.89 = 8.389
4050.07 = 20.56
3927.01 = 9.603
